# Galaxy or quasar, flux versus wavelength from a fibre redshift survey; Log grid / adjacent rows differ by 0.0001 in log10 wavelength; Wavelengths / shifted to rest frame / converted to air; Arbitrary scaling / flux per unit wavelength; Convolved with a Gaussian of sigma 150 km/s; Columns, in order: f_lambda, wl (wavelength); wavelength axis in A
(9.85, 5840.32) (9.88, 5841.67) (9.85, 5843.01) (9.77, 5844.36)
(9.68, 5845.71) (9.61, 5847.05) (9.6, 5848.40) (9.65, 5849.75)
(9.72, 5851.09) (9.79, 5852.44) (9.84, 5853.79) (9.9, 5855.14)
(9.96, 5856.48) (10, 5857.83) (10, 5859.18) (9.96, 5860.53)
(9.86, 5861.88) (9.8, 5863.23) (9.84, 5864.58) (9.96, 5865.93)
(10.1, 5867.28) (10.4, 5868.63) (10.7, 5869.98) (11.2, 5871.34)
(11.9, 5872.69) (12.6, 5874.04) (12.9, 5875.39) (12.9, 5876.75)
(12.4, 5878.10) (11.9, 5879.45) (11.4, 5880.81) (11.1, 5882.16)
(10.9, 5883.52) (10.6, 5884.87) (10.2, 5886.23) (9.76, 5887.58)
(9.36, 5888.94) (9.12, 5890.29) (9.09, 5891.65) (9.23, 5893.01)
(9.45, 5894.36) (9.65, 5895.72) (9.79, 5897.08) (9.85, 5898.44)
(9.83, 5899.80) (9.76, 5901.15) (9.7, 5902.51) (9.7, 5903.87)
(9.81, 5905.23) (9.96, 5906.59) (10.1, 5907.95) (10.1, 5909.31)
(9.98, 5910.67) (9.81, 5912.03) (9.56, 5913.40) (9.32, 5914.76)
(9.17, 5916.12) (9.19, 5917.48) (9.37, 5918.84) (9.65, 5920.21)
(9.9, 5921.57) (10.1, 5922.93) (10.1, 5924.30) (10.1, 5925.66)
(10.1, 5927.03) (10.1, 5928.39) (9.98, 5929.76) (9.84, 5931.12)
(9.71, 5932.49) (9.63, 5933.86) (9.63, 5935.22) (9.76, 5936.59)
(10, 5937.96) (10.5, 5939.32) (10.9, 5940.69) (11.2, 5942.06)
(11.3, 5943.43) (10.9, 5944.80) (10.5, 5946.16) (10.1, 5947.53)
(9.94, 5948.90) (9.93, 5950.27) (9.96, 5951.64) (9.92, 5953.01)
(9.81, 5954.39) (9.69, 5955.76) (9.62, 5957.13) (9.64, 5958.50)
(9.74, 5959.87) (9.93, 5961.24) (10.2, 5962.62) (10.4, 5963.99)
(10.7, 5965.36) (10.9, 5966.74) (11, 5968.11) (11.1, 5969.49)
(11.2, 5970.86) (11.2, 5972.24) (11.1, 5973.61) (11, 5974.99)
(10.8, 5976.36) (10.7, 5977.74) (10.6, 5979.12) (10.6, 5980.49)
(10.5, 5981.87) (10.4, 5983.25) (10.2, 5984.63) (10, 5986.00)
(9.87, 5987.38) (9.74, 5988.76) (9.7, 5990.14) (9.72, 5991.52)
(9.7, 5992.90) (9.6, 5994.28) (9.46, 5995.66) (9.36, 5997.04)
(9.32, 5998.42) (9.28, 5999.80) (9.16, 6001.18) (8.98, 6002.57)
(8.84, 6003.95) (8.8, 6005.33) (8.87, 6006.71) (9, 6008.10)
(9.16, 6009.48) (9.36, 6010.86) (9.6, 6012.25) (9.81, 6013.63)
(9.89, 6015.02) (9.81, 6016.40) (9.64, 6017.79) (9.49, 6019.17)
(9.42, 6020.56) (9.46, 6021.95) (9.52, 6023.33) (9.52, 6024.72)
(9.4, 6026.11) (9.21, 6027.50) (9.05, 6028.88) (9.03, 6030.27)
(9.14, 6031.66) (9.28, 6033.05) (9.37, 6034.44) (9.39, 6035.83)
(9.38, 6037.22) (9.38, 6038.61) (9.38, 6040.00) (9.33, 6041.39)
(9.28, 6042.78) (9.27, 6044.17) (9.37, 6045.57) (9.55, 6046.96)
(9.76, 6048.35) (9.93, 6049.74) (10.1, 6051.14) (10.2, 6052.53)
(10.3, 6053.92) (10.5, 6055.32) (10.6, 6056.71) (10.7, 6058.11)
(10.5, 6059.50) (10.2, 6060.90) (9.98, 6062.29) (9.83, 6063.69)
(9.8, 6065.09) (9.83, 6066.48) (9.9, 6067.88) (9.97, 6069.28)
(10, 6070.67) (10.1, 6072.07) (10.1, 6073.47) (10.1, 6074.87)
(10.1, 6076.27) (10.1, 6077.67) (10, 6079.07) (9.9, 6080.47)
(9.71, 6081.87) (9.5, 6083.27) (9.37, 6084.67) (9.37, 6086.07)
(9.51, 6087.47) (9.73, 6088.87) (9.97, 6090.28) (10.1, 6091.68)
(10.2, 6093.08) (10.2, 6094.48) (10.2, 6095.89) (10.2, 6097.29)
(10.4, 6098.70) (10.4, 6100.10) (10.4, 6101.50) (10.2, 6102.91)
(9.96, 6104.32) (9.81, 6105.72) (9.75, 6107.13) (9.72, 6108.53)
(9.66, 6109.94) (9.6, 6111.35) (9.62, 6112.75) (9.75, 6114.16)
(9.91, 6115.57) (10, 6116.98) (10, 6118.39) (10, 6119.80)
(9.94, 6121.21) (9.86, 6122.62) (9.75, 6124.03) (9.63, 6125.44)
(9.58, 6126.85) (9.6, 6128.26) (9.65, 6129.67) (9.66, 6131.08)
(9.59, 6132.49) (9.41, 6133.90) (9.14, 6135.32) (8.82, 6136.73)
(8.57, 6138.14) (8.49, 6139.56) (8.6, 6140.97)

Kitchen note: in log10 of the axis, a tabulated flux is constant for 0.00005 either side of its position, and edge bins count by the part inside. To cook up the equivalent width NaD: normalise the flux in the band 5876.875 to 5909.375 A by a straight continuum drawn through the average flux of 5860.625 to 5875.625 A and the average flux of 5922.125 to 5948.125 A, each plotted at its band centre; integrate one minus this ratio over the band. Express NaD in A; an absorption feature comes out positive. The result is 1.2 A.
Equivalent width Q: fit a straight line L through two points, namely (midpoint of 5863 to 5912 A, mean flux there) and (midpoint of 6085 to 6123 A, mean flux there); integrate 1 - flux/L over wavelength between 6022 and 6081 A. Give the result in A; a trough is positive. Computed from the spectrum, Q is 1.7 A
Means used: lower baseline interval 10.4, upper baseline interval 9.94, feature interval 9.77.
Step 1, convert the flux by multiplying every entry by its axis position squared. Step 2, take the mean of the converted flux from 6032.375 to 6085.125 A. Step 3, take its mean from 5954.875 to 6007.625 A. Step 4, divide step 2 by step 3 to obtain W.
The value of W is 1.0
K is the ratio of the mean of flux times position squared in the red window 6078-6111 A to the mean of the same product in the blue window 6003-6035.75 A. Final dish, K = 1.09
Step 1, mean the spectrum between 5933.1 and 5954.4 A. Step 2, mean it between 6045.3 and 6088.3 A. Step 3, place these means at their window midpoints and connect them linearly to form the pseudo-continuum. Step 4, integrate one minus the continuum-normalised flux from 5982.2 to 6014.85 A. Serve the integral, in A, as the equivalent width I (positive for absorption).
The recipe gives 2.06 A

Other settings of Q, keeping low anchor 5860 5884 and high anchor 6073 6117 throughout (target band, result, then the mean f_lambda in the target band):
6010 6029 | 1.5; 9.53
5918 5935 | 1.5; 9.87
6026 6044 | 1.7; 9.28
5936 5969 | 1.2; 10.3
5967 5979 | -0.5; 11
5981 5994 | 0.6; 9.97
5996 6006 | 1.3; 9.12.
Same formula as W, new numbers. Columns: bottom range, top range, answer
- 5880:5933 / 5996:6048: 0.98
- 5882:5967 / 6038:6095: 1.04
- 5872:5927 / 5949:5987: 1.04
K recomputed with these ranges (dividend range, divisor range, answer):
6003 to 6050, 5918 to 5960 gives 0.96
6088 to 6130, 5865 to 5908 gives 1.02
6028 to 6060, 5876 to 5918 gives 1.01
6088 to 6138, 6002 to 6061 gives 1.06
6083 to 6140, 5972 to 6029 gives 1.04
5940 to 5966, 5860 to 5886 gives 0.95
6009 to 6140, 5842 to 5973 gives 1.01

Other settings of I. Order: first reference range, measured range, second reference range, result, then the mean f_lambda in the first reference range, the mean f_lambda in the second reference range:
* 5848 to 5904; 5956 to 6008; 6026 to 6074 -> -0.3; 10.3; 9.75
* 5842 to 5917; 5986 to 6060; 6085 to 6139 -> 2.9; 10.2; 9.78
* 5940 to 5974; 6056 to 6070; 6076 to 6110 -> -0.1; 10.4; 9.94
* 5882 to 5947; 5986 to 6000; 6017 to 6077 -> 0.3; 9.94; 9.73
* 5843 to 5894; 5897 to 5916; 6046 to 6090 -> 1.0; 10.4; 9.97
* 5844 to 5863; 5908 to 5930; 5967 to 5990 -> 0.9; 9.81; 10.6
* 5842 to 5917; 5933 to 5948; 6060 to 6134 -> -0.4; 10.2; 9.89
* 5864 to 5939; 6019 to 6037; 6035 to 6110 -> 1.2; 10.2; 9.91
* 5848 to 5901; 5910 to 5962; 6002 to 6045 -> -0.2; 10.4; 9.33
